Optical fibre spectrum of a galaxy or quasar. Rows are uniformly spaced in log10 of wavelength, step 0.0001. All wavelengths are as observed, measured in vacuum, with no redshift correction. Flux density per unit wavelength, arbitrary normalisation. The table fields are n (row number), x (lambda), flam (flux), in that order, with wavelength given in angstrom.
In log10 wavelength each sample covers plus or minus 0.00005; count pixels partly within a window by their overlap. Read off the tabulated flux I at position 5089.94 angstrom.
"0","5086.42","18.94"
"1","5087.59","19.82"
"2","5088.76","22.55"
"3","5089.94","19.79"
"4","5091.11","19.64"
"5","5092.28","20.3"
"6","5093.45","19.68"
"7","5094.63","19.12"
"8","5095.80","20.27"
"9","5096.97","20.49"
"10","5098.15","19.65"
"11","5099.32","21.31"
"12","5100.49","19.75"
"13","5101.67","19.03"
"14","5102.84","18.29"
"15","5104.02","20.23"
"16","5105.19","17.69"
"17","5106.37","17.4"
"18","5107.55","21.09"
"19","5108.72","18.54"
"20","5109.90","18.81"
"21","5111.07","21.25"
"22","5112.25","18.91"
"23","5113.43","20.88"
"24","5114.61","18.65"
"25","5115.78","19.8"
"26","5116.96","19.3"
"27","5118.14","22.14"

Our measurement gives 19.79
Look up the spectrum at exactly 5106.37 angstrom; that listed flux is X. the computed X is 17.4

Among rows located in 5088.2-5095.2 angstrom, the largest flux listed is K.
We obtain 22.55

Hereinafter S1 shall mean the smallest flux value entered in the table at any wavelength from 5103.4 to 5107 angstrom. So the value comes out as 17.4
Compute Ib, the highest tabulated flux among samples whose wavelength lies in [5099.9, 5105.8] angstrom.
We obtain 20.23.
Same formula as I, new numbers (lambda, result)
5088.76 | 22.55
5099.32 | 21.31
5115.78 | 19.8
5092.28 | 20.3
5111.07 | 21.25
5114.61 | 18.65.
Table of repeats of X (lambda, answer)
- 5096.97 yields 20.49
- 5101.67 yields 19.03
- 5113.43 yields 20.88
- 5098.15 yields 19.65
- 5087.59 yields 19.82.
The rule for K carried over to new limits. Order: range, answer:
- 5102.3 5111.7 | 21.25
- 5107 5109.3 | 21.09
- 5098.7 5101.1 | 21.31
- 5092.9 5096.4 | 20.27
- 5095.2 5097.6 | 20.49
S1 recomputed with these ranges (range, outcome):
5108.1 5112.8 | 18.54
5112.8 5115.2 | 18.65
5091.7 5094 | 19.68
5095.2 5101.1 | 19.65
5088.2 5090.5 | 19.79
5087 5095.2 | 19.12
